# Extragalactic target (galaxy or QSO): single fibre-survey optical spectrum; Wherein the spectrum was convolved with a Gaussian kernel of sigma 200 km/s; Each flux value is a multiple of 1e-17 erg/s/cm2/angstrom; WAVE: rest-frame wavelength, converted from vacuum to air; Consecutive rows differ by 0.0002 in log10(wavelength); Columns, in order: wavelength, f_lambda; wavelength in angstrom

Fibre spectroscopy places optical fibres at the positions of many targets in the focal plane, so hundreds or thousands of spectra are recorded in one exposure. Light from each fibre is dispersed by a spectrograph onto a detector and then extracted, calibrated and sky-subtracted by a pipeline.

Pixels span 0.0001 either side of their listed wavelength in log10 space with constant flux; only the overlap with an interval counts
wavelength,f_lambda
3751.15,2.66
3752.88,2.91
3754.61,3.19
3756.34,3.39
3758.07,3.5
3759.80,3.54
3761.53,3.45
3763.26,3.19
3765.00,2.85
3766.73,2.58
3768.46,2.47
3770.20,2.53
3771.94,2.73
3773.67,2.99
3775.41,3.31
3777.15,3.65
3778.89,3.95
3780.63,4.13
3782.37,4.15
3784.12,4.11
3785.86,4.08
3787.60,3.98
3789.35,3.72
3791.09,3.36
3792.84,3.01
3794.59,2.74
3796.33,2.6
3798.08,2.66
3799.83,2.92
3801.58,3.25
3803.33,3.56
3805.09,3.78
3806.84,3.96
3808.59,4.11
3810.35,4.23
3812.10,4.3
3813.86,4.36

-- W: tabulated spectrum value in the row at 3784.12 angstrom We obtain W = 4.11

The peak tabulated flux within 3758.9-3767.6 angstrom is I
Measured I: 3.54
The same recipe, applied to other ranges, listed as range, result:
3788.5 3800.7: 3.72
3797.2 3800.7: 2.92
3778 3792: 4.15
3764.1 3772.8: 2.85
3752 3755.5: 3.19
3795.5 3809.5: 4.11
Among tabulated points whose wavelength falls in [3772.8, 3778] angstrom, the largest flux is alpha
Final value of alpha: 3.65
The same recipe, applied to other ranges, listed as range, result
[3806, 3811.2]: 4.23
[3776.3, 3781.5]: 4.13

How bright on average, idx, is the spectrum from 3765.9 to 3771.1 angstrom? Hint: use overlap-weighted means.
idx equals 2.53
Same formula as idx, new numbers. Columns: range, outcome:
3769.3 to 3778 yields 3.04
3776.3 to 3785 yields 4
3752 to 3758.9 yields 3.24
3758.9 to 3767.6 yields 3.13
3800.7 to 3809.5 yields 3.73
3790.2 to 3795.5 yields 3.04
